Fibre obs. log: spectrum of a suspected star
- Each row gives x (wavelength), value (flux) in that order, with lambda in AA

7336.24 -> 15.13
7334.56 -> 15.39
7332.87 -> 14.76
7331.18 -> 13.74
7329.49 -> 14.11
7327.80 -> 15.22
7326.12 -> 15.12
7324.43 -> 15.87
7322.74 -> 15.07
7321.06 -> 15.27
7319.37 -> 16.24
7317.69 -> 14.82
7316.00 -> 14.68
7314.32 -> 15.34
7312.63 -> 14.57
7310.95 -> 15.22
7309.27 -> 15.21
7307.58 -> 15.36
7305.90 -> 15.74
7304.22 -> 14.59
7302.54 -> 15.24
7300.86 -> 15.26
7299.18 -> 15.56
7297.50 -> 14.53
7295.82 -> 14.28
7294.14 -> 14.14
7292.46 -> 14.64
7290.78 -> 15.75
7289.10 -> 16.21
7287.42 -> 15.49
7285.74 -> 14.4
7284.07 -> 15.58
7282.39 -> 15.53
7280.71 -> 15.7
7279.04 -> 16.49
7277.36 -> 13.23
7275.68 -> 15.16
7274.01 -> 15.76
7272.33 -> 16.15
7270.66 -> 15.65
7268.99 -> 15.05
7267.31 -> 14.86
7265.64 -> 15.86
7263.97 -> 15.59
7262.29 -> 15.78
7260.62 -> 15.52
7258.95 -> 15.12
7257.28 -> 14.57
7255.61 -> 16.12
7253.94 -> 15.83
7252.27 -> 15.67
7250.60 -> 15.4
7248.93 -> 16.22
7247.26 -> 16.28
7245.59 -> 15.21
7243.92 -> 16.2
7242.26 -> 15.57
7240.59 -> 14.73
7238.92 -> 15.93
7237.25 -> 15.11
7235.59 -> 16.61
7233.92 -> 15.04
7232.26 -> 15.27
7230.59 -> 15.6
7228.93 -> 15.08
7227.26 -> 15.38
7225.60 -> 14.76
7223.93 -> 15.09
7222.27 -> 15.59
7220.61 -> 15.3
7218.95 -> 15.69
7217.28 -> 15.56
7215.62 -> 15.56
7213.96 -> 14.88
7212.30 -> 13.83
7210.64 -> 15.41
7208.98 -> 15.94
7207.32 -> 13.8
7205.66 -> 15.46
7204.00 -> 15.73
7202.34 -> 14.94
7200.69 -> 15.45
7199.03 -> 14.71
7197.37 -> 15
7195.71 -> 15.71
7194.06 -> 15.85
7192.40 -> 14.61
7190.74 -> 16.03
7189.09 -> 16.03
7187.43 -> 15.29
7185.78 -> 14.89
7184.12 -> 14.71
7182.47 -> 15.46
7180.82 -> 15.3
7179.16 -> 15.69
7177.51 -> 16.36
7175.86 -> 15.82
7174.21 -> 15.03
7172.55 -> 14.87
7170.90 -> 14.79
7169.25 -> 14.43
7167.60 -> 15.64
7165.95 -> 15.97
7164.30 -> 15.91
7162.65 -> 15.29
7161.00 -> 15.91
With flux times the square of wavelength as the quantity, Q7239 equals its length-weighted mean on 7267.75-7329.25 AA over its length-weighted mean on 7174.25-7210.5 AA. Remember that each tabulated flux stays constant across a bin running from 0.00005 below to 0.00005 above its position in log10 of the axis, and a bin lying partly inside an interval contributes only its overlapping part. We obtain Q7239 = 1.02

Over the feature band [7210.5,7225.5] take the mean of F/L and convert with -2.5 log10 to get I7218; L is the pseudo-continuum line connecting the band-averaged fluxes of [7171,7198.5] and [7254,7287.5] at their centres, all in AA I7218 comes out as 0.01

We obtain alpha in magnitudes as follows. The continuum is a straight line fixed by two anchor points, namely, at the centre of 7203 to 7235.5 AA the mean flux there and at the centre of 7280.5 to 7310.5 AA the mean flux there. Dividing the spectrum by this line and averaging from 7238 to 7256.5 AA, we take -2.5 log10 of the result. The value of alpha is -0.036 mag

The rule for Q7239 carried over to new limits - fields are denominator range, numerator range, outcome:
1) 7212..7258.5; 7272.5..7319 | 1.00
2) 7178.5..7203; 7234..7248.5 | 1.04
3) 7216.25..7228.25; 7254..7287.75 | 1.02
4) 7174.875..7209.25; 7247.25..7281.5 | 1.03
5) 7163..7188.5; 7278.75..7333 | 1.02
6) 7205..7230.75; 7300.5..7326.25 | 1.03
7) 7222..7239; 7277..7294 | 1.01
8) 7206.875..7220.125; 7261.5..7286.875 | 1.03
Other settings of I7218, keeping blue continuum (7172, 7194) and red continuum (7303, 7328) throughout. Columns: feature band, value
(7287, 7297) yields 0.02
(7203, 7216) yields 0.02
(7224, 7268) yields -0.01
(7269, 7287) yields -0.01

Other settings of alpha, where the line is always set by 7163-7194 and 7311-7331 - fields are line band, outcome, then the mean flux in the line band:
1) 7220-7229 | 0.006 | 15.2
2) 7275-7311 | -0.001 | 15.1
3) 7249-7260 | -0.020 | 15.5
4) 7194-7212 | 0.009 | 15.2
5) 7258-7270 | -0.014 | 15.4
